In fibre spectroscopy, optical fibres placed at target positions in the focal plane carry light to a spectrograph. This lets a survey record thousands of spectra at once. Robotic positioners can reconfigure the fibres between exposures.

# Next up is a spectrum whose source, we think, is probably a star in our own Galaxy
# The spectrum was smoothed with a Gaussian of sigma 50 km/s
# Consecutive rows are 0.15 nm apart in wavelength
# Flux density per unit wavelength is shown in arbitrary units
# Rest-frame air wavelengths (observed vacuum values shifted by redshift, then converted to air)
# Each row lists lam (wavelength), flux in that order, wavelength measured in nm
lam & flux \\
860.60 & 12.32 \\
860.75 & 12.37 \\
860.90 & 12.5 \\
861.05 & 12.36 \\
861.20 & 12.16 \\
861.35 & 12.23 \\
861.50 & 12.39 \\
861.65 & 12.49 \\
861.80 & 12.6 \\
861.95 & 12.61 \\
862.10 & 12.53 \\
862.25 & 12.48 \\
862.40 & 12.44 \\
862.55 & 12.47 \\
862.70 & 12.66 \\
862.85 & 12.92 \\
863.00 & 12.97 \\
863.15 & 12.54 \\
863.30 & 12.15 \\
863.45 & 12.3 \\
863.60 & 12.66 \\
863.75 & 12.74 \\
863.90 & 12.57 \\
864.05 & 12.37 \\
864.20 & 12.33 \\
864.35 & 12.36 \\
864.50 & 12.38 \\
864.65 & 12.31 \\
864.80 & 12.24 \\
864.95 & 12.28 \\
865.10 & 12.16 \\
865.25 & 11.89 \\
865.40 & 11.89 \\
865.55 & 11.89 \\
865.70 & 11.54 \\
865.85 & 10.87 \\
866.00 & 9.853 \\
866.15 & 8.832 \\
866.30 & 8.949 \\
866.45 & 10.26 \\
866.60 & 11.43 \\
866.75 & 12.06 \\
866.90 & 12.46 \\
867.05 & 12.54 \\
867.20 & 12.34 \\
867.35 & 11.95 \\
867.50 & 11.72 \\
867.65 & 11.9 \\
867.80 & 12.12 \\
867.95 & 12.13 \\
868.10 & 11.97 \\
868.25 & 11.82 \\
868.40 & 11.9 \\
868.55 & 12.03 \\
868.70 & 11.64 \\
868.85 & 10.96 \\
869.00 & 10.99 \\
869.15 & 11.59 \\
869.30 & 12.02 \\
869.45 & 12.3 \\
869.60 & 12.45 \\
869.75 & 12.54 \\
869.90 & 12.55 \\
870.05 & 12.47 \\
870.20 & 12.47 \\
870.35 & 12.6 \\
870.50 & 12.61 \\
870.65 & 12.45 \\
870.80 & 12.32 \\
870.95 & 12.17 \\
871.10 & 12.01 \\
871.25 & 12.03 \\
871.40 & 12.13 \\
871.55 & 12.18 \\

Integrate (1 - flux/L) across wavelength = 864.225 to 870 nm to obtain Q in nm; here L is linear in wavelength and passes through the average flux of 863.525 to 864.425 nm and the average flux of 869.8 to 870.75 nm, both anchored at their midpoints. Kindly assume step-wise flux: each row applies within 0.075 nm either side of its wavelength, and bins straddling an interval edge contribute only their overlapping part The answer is 0.36 nm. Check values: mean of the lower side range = 12.5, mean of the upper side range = 12.5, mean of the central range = 11.7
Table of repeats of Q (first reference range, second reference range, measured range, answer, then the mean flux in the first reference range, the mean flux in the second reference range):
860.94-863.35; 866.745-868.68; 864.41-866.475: 0.16 nm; 12.5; 12.1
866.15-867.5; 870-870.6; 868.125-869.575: 0.04 nm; 11.4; 12.5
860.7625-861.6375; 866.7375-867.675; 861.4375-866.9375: 0.12 nm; 12.3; 12.2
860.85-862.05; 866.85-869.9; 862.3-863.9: -0.03 nm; 12.4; 12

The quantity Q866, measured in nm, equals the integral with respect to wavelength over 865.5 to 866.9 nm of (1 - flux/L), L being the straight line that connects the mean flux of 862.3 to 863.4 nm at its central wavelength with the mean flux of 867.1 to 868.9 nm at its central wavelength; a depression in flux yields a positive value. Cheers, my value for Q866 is 0.16 nm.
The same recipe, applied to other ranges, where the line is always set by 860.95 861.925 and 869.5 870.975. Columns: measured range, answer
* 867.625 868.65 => 0.04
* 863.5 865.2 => 0.00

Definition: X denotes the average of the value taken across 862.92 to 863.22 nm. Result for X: 12.8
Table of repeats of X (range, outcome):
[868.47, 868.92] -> 11.6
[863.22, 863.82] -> 12.5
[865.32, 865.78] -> 11.8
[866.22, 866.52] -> 9.58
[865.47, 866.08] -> 11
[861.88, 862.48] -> 12.5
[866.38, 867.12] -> 11.8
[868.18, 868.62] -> 11.9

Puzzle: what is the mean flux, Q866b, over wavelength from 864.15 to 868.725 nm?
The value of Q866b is 11.7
